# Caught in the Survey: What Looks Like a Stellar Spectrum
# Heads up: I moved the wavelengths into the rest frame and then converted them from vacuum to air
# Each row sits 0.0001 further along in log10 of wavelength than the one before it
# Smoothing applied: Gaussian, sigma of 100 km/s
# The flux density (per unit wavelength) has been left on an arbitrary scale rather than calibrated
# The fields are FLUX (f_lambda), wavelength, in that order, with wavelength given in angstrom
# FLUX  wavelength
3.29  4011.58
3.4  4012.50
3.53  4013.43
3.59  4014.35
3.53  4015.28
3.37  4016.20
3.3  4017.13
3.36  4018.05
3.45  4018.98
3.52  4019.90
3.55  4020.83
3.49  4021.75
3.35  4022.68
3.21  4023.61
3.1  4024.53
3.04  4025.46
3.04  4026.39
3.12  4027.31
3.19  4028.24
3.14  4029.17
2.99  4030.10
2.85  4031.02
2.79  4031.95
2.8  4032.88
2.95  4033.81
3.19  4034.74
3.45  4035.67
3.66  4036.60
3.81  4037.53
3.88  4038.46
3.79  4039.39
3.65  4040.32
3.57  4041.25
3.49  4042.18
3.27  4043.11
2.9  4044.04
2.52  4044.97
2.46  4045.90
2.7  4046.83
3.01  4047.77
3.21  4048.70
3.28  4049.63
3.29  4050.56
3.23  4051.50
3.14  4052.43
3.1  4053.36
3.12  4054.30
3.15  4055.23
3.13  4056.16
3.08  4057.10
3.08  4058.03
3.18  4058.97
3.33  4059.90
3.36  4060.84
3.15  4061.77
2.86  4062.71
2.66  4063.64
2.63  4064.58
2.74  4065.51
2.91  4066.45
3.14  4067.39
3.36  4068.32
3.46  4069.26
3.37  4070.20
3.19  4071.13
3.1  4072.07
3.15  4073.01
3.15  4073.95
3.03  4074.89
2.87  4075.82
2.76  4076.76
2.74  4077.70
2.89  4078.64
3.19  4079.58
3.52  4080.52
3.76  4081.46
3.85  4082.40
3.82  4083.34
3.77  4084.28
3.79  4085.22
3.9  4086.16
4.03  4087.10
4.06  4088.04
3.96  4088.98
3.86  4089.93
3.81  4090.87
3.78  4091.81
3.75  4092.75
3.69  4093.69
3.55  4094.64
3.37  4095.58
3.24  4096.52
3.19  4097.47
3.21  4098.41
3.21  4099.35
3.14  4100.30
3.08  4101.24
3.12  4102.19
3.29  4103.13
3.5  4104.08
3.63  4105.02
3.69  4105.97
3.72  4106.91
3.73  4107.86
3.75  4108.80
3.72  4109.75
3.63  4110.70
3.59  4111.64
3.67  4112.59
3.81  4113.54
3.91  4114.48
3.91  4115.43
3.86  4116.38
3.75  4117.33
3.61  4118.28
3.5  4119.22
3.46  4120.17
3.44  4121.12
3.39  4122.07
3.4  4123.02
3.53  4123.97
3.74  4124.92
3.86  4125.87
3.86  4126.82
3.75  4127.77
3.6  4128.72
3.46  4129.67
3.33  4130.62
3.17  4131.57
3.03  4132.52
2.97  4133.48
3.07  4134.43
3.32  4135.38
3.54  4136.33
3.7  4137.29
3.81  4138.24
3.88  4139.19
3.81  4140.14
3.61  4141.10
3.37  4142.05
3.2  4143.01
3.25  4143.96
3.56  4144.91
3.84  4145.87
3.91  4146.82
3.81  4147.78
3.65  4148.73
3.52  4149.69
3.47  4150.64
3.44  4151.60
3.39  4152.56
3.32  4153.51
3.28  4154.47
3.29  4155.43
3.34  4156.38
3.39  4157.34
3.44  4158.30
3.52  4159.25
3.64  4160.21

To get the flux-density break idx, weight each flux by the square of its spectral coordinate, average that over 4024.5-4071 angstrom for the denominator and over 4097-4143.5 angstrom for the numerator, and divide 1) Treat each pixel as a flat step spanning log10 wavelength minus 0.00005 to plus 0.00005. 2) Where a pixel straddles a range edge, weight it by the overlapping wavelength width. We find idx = 1.16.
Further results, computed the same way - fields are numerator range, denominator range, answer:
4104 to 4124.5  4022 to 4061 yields 1.19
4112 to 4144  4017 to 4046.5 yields 1.15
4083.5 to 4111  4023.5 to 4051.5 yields 1.16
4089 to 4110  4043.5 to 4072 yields 1.17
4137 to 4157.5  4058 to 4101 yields 1.09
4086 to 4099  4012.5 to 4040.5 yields 1.14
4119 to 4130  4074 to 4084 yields 1.13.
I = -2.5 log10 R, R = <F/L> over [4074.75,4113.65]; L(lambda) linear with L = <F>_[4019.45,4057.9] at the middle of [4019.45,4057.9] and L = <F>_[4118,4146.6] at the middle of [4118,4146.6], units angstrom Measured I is -0.04 mag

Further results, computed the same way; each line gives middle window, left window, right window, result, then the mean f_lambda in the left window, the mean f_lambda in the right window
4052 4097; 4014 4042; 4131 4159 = 0.02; 3.32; 3.46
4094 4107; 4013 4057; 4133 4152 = 0.02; 3.24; 3.54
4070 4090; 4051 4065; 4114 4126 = -0.05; 3.08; 3.64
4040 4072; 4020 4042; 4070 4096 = 0.09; 3.29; 3.49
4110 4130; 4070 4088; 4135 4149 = -0.04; 3.38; 3.62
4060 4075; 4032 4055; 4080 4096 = 0.14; 3.22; 3.78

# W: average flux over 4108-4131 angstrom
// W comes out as 3.65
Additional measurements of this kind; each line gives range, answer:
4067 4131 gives 3.52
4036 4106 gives 3.31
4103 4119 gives 3.7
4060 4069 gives 3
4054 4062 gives 3.18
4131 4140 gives 3.4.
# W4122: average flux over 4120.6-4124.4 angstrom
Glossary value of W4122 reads 3.44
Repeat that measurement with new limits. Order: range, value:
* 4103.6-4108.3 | 3.65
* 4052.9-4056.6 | 3.13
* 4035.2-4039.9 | 3.72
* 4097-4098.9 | 3.21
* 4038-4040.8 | 3.77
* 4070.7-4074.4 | 3.14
